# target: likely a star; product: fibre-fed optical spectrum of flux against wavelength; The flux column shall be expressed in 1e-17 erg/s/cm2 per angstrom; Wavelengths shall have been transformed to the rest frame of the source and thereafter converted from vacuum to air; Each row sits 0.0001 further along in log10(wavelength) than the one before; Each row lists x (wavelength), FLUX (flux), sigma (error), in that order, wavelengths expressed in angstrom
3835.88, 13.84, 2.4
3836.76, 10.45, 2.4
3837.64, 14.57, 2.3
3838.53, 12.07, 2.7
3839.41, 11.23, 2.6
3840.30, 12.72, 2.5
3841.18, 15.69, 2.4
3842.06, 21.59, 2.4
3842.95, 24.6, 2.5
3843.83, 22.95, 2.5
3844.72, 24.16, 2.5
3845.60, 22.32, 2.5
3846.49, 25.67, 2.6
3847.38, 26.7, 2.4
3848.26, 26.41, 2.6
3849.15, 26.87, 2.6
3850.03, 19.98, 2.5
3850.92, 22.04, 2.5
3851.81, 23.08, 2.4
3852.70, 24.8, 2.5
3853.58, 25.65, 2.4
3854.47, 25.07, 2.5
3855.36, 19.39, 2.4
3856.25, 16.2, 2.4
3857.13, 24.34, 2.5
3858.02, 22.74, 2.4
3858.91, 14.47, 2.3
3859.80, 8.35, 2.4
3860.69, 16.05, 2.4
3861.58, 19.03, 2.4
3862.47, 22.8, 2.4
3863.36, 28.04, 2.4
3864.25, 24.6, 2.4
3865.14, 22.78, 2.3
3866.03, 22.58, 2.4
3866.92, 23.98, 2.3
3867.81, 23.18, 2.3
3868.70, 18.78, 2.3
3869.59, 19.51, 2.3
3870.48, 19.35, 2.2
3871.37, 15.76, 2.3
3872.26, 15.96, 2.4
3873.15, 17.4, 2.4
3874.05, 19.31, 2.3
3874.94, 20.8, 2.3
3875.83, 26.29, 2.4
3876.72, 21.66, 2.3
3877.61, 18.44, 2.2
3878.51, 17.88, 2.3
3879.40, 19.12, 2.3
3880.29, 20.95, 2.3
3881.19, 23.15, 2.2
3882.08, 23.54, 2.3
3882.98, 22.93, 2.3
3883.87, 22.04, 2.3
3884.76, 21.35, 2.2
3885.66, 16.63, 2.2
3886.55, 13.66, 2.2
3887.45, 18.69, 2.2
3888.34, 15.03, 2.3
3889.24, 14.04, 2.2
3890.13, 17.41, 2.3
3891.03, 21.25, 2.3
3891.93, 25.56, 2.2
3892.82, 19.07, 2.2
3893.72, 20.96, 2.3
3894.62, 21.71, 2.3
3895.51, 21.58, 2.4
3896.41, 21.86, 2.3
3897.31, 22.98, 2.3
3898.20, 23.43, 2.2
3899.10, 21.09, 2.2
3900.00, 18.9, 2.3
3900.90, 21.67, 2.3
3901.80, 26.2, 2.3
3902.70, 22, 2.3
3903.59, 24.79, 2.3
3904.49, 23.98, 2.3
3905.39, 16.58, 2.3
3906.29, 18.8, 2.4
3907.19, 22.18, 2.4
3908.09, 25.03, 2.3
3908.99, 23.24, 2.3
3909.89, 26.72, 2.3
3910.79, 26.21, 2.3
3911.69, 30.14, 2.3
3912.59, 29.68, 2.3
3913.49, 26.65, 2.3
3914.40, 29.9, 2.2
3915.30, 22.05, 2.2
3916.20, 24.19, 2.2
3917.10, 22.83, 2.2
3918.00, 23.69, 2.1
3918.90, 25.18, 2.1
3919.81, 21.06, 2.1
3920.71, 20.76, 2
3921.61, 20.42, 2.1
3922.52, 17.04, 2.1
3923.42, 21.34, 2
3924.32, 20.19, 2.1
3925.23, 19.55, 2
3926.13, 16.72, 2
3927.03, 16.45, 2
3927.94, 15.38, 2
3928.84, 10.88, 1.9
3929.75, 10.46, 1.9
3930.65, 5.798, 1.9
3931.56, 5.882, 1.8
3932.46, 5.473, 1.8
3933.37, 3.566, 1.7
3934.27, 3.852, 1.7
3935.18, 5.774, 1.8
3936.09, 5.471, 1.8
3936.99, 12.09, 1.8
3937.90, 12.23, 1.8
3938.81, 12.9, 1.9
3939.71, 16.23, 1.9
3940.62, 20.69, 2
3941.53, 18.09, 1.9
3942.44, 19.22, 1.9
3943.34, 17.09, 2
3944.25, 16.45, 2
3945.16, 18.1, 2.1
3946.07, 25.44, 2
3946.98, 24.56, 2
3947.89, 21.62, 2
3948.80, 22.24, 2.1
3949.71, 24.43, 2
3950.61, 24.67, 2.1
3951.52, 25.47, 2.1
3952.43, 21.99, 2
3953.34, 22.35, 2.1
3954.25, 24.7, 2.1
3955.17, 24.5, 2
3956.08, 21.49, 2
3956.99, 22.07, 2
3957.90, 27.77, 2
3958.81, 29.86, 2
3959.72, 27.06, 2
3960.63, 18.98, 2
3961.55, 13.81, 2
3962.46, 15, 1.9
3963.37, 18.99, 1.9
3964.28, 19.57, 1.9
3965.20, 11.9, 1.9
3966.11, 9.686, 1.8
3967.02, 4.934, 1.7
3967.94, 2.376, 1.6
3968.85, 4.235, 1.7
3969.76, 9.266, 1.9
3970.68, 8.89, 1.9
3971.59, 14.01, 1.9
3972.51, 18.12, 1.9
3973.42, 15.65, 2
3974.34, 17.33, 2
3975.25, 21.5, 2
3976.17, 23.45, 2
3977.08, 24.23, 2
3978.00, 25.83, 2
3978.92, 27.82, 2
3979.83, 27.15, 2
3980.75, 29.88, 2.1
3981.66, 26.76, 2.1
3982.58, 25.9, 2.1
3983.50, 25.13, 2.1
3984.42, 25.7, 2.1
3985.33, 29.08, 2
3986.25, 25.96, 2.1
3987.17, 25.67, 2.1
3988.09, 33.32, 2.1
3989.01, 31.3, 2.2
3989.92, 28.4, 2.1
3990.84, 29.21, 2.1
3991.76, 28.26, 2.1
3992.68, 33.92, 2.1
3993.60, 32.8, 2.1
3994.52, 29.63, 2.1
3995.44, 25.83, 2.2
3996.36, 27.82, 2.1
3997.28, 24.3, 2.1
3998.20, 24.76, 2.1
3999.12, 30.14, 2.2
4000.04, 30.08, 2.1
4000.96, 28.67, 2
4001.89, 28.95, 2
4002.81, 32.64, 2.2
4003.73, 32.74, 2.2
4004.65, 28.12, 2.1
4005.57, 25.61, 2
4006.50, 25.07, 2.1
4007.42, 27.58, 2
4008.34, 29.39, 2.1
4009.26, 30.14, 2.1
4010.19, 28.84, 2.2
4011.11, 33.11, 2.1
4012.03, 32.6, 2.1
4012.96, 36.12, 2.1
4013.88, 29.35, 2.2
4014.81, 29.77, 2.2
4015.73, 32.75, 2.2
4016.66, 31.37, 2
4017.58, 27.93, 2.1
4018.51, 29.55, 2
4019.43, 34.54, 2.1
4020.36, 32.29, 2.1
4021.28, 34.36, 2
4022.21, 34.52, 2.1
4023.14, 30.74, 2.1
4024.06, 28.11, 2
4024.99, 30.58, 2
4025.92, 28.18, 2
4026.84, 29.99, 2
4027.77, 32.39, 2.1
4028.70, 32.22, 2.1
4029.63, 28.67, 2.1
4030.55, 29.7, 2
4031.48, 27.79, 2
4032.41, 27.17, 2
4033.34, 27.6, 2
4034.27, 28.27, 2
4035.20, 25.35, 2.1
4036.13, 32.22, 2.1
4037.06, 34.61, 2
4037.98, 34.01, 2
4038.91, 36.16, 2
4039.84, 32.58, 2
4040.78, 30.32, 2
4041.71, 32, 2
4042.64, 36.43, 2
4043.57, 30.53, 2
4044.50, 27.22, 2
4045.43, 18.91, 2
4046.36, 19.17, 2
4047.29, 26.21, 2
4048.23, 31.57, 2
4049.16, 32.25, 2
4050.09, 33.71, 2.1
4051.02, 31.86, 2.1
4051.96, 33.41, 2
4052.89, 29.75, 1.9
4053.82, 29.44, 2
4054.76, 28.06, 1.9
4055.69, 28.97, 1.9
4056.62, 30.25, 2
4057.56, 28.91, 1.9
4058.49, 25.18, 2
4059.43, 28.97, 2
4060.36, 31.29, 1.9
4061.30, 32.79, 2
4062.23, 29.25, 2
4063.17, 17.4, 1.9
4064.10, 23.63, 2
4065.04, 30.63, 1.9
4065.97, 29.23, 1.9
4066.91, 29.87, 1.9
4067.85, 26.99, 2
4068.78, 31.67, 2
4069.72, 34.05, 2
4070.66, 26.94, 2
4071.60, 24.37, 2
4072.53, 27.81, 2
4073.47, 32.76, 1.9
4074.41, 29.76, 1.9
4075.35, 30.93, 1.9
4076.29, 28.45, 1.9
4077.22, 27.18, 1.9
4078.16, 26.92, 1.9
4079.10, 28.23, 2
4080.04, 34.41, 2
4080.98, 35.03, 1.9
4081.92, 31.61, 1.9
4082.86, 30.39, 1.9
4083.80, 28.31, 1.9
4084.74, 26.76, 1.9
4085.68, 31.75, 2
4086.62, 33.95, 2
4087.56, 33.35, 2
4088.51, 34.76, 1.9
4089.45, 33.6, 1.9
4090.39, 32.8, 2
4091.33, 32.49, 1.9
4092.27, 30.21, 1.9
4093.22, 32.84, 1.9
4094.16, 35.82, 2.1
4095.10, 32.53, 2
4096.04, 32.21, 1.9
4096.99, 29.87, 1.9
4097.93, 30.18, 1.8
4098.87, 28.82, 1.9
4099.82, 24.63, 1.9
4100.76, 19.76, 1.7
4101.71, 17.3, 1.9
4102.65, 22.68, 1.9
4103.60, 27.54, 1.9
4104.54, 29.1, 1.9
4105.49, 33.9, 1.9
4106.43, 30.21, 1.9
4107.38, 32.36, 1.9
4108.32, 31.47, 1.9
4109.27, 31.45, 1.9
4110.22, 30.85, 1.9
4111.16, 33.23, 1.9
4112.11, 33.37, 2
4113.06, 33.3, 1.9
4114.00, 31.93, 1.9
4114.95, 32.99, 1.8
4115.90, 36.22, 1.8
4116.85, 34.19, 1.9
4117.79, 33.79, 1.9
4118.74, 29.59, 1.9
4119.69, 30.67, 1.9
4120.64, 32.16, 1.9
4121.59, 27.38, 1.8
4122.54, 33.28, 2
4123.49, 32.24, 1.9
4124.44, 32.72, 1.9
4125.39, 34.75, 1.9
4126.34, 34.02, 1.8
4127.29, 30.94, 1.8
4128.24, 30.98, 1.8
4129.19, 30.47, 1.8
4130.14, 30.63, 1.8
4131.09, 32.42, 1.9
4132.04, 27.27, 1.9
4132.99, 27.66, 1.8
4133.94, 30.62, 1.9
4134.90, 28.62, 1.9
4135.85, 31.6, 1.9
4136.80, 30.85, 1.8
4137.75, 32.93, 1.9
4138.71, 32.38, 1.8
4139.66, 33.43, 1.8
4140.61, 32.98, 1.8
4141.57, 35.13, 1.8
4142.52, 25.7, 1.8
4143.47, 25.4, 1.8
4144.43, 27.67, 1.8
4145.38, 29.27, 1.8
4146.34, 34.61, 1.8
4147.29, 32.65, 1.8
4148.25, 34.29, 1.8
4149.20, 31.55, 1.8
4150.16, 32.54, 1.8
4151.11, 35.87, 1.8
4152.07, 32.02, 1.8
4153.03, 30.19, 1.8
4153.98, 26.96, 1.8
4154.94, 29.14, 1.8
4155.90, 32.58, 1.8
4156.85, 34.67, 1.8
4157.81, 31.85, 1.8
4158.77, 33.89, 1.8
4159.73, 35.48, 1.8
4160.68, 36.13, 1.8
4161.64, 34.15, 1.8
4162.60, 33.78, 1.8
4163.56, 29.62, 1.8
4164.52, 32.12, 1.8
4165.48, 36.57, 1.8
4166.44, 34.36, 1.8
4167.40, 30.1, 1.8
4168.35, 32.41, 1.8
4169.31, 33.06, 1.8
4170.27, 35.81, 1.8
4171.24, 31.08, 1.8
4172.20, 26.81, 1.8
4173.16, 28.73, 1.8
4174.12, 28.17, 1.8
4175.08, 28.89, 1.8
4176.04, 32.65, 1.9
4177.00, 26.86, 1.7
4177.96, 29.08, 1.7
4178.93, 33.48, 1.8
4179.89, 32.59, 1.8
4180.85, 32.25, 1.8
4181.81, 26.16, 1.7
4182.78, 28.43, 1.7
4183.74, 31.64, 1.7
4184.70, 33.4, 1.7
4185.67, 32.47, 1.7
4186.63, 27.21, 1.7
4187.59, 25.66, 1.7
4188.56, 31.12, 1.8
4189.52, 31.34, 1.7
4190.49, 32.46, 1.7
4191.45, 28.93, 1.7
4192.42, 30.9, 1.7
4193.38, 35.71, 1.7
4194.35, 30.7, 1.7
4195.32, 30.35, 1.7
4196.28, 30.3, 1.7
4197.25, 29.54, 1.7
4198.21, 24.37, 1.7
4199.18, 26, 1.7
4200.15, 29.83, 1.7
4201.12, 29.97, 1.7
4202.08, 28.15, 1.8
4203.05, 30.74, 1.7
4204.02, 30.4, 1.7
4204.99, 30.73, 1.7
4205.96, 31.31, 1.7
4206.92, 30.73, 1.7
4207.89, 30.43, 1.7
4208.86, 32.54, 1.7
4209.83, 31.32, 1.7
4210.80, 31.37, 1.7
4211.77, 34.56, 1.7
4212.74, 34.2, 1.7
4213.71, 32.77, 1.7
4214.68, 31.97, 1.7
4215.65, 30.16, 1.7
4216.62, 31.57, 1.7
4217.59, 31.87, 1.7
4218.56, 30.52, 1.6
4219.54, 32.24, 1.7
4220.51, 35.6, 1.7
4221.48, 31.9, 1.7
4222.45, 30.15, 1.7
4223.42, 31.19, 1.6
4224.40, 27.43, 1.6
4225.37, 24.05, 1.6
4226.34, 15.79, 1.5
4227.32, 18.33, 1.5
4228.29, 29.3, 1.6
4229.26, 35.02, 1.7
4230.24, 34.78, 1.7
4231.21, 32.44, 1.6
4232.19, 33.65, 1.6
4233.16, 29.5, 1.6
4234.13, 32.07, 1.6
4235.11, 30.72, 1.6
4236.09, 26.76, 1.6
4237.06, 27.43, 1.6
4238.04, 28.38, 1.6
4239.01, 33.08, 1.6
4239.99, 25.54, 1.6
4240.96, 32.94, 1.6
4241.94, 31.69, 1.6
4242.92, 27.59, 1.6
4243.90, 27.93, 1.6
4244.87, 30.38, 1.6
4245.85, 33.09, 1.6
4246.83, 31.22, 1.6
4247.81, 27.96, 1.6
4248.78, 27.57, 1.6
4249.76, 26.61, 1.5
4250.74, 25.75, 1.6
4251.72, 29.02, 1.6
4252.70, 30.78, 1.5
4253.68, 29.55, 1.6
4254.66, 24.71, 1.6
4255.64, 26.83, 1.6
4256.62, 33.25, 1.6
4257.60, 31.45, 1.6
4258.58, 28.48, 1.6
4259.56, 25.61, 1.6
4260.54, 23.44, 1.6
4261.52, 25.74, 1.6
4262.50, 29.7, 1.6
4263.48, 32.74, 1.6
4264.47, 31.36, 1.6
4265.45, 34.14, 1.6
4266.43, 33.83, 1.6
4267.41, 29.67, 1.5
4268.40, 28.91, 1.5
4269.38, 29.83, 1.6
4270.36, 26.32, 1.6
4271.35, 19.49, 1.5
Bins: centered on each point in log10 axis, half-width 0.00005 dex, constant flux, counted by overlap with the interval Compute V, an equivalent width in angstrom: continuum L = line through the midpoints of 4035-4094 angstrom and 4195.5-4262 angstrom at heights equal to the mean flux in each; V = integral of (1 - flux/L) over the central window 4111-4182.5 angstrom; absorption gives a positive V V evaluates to -4.4 angstrom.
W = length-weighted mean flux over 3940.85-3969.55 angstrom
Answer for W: 19.2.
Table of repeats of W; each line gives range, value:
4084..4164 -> 31.3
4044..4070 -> 28.6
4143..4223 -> 31.2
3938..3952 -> 20.3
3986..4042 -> 30.1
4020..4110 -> 29.8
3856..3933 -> 20.3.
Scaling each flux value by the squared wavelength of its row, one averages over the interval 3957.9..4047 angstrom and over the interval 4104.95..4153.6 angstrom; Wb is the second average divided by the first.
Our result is 1.27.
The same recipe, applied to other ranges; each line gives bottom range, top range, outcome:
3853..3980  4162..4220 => 1.82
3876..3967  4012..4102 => 1.64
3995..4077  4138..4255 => 1.12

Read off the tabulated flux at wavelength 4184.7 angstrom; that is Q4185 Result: 33.4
